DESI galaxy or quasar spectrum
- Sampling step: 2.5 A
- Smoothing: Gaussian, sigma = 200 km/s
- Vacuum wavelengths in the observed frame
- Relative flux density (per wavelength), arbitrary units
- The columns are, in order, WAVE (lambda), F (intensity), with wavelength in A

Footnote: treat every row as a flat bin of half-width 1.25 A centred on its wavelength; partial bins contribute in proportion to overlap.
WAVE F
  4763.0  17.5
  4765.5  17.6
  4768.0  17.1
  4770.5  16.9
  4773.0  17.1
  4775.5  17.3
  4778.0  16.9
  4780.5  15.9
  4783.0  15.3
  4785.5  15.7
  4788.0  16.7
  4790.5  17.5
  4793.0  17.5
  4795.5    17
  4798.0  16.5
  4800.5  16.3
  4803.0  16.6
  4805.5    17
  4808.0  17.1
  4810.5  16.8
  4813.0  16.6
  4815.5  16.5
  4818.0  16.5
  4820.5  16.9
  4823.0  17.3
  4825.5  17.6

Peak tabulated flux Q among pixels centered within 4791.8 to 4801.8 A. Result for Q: 17.5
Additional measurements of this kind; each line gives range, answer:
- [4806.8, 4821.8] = 17.1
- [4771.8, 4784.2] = 17.3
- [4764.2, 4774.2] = 17.6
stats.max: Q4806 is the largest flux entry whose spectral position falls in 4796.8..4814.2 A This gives 17.1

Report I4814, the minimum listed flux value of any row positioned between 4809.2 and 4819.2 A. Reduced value 16.5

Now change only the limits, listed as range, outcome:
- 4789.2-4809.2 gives 16.3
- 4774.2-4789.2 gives 15.3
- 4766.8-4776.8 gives 16.9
